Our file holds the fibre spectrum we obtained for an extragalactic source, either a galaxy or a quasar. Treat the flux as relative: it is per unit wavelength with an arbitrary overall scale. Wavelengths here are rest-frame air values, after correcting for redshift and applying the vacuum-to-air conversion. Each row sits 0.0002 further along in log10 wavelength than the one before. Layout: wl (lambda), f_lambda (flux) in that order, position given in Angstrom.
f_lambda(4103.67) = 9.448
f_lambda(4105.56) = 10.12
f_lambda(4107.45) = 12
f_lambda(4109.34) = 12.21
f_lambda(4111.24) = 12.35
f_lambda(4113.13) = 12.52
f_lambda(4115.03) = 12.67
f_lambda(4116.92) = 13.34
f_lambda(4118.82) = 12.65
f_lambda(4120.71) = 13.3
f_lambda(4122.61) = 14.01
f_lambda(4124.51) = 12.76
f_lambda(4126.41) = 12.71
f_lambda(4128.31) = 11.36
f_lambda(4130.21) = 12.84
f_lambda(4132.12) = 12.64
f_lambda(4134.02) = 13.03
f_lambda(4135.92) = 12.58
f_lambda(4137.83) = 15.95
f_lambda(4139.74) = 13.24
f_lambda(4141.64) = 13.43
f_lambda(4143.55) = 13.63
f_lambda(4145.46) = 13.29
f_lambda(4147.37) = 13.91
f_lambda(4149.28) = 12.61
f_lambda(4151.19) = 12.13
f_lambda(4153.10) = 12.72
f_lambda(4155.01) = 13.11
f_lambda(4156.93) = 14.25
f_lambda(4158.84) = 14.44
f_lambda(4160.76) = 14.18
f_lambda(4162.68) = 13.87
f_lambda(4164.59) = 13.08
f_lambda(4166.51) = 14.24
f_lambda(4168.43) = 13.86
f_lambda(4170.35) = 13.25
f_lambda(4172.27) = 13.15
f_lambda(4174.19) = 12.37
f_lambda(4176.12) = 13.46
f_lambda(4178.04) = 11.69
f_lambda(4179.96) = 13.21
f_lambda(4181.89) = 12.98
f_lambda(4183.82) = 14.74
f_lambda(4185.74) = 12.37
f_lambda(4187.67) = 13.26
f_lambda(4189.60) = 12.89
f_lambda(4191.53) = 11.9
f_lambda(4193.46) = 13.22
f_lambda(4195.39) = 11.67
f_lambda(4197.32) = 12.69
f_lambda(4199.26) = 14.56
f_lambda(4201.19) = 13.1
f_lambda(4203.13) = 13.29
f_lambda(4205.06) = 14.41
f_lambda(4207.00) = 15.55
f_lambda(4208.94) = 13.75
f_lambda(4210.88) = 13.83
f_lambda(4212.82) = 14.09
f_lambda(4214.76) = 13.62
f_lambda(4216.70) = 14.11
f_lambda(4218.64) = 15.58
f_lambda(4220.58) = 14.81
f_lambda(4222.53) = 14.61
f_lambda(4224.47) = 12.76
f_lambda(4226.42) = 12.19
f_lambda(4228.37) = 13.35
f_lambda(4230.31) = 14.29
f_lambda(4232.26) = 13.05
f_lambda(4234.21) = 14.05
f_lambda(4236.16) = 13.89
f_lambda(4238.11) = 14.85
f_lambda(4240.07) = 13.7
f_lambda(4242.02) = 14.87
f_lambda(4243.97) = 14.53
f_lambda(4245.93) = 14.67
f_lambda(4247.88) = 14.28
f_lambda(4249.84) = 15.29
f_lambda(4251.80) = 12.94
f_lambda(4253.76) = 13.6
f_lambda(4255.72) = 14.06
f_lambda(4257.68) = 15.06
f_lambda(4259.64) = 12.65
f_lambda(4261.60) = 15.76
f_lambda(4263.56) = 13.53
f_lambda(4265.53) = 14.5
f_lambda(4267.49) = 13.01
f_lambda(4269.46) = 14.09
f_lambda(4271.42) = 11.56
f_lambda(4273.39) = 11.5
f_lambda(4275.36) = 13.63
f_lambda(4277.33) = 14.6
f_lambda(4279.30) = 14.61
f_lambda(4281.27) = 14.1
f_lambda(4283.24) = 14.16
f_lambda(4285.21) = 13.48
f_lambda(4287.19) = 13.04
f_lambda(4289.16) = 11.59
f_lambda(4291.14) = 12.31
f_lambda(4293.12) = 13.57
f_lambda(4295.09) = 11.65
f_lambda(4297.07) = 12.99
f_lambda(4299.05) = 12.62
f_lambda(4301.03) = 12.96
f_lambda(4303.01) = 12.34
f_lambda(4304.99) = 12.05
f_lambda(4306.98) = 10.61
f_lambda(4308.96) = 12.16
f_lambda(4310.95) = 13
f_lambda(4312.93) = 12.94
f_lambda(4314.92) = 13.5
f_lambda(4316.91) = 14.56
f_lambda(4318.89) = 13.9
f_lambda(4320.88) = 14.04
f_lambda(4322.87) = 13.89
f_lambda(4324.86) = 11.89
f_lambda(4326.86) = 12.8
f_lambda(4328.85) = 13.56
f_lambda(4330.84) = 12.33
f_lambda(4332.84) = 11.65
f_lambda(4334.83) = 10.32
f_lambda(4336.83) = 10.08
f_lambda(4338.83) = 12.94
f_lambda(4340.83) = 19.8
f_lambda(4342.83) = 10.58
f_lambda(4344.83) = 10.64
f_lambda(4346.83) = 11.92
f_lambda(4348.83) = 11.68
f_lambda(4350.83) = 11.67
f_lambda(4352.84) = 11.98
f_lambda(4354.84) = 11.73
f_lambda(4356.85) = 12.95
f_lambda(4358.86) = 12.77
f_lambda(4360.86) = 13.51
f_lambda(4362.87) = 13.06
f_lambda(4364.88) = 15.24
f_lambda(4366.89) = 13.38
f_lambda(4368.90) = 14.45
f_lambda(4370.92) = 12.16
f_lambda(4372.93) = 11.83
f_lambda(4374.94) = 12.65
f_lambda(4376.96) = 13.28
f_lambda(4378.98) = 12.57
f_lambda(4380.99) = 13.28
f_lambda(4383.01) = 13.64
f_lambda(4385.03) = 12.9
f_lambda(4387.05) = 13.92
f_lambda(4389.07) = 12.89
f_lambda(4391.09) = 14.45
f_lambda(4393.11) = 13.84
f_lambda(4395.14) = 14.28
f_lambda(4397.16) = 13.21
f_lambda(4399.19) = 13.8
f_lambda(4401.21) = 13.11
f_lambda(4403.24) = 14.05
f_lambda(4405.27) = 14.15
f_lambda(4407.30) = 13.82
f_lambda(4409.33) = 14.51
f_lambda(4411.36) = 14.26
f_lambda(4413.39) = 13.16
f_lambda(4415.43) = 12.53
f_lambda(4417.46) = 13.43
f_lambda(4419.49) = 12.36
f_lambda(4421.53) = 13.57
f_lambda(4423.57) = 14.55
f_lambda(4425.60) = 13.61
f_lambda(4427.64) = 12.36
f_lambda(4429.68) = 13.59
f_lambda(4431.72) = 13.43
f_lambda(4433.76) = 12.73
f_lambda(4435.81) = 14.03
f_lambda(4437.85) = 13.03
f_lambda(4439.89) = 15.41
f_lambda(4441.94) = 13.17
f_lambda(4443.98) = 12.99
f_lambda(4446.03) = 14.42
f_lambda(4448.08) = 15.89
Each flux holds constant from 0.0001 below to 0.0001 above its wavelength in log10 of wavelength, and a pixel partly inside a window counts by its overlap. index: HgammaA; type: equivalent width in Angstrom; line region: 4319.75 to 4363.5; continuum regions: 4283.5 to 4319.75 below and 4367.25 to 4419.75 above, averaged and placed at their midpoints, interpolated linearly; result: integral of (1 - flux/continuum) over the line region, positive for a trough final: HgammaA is 1.7 Angstrom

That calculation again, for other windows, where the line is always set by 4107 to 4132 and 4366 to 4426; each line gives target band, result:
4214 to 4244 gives -2.35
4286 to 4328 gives 1.33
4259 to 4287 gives -1.15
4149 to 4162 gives -0.63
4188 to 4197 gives 0.27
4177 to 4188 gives -0.15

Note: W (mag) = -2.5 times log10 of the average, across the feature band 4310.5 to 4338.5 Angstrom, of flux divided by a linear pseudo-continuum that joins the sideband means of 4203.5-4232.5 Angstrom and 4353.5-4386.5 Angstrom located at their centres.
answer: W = 0.05 mag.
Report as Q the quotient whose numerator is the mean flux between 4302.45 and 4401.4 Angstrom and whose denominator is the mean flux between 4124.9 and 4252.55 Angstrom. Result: 1.0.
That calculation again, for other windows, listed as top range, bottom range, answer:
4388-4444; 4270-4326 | 1.05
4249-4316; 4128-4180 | 0.99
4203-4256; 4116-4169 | 1.06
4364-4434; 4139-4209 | 1.01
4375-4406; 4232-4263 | 0.95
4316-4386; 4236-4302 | 0.94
